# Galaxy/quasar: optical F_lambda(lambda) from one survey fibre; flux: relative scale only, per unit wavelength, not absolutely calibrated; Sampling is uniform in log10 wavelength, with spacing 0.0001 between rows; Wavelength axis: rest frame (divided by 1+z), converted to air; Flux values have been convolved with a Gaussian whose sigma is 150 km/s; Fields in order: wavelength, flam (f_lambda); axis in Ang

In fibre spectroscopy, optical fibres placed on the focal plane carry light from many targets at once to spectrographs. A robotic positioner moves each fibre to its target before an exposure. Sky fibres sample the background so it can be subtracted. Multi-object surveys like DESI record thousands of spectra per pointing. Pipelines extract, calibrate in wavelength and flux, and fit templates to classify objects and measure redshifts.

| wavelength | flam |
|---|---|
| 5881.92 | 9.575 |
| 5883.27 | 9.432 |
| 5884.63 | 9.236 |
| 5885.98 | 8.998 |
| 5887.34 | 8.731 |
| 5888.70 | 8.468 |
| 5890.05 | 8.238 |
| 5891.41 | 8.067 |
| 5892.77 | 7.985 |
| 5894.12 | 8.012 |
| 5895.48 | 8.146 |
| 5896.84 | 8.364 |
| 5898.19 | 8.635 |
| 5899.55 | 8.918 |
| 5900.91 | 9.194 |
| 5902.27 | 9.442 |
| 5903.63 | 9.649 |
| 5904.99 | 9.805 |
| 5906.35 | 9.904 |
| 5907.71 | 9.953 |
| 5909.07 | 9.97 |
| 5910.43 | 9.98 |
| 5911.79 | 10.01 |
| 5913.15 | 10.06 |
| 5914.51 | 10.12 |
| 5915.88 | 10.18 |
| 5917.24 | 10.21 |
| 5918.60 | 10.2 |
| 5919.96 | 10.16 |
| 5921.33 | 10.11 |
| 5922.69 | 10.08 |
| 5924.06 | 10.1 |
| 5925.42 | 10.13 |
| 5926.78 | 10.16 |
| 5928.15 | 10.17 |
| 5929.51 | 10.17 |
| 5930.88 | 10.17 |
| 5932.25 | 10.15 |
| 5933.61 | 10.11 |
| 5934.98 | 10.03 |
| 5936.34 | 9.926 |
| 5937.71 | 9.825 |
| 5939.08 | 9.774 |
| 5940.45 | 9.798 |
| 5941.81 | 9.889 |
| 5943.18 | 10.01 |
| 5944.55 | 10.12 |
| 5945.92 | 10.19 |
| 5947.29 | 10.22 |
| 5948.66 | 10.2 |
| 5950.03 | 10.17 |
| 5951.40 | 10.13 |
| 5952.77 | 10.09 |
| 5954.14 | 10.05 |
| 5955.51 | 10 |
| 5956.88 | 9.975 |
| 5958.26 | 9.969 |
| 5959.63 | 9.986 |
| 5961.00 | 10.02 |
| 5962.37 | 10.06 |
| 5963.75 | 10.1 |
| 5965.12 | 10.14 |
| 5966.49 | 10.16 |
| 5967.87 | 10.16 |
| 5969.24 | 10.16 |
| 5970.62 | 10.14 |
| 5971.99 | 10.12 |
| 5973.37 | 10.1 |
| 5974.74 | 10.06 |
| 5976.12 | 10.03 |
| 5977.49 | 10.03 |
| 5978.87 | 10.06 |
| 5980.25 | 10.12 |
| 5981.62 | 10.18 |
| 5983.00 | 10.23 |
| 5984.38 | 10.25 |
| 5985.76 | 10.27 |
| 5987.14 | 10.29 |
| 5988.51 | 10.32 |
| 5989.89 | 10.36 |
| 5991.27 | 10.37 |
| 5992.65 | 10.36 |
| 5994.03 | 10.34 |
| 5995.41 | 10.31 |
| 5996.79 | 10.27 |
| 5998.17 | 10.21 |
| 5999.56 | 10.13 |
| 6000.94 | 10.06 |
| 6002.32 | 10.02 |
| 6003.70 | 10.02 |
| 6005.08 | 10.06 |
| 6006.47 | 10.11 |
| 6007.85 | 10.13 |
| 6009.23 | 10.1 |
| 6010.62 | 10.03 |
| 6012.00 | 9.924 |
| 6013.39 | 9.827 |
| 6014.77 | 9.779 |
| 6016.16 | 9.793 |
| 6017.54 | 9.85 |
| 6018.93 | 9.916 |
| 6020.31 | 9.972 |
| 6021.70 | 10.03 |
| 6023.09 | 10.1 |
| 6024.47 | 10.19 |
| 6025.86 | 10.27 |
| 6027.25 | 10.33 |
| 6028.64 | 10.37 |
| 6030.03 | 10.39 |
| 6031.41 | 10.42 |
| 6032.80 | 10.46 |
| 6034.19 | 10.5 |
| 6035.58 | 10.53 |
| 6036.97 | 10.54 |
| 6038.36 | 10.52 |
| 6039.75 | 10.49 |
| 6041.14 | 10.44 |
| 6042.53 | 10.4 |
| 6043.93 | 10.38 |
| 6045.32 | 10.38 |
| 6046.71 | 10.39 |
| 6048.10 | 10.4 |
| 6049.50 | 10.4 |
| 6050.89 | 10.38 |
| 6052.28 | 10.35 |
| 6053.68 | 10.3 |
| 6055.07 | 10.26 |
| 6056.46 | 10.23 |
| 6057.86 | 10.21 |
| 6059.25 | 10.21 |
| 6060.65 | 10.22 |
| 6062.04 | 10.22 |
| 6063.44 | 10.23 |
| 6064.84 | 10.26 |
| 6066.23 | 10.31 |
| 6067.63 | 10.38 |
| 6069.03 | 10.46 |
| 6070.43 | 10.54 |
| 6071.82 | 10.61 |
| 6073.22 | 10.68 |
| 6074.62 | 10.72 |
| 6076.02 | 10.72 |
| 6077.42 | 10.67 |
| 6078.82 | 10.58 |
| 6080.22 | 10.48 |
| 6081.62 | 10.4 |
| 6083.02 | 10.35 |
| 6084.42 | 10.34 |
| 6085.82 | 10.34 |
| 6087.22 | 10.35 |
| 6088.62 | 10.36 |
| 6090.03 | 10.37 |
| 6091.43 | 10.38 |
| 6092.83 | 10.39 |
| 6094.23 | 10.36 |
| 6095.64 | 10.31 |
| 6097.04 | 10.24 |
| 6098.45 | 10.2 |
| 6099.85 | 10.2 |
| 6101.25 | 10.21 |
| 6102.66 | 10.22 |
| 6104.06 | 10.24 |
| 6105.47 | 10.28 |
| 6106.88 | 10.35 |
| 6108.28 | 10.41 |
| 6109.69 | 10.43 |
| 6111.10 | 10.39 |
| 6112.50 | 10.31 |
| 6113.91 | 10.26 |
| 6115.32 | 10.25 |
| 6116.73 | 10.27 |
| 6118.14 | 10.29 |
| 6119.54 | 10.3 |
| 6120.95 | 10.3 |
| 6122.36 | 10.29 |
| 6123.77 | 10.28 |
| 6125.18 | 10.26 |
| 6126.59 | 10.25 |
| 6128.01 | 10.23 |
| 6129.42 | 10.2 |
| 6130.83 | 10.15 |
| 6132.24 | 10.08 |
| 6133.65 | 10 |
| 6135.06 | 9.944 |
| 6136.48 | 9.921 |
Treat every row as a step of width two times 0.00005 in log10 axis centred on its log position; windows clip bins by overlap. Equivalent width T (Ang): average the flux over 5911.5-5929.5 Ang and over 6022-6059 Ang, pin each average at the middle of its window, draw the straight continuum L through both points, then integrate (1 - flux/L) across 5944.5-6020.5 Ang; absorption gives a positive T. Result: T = 1.1 Ang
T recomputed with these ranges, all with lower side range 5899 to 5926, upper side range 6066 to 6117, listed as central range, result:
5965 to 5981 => -0.1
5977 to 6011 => -0.2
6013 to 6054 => -0.2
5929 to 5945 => 0.0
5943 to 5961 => -0.1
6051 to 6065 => 0.1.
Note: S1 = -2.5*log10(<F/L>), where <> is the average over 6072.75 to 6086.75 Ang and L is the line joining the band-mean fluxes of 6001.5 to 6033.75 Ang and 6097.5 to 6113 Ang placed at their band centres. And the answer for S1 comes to -0.03 mag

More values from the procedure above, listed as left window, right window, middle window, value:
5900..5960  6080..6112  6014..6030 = 0.013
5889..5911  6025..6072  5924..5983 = -0.064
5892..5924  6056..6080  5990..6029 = 0.000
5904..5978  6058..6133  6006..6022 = 0.026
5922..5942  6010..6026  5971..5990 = -0.019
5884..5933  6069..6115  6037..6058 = -0.021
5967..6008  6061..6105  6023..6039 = -0.013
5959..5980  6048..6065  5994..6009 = 0.002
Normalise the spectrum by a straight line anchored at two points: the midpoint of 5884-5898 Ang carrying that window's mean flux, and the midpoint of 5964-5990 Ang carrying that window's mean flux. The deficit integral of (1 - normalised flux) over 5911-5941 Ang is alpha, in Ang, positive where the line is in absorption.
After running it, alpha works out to -3.10 Ang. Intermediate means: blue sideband 8.43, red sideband 10.2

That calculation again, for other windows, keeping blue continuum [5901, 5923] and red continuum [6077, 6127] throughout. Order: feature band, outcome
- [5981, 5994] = -0.2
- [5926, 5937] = -0.1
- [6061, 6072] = -0.1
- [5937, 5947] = 0.1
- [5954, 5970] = 0.0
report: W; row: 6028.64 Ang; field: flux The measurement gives 10.37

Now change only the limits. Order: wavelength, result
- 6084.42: 10.34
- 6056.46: 10.23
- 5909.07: 9.97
